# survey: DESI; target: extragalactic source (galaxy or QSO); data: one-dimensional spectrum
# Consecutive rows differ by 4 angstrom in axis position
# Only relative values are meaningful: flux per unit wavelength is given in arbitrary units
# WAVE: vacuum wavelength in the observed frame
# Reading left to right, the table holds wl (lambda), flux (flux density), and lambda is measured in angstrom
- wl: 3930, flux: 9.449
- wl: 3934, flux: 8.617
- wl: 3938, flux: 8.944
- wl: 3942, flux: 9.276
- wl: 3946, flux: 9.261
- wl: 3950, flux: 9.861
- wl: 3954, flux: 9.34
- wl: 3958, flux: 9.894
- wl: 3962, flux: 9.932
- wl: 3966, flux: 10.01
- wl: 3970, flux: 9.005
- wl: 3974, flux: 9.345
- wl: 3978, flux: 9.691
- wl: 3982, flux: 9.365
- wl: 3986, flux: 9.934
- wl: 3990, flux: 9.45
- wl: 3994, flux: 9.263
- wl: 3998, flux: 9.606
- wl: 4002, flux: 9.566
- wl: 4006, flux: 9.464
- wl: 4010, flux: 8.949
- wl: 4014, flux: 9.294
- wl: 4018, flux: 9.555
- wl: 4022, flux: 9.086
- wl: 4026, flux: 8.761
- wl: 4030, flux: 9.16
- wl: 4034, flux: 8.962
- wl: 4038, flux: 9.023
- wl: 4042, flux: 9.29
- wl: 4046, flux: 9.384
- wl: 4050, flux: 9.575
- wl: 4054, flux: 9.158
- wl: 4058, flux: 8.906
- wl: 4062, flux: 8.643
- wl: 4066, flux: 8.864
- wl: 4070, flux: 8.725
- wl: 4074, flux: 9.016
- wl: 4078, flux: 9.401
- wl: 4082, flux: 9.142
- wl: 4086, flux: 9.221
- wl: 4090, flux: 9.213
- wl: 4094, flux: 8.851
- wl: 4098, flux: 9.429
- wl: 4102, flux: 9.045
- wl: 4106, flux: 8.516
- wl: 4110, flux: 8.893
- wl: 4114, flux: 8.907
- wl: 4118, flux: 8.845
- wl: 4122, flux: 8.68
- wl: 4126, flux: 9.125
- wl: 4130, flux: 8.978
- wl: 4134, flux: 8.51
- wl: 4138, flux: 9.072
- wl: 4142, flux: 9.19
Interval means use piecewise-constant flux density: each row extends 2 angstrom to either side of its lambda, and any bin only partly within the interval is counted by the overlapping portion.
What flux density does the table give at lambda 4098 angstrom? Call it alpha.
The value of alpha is 9.429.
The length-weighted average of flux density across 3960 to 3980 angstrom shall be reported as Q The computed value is 9.6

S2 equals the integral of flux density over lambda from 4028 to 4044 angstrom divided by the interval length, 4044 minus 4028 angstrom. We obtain 9.11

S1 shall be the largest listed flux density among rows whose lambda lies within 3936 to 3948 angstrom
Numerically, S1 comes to 9.276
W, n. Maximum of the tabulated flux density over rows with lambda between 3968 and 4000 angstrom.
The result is 9.934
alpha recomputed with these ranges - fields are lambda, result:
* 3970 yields 9.005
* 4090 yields 9.213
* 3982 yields 9.365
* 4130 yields 8.978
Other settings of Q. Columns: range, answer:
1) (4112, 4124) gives 8.81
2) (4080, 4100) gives 9.17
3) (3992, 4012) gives 9.37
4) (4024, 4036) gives 8.96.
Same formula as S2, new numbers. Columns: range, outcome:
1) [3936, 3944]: 9.11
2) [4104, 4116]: 8.77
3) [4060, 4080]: 8.93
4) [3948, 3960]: 9.7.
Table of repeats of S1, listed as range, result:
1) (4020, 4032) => 9.16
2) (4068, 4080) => 9.401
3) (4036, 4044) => 9.29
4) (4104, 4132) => 9.125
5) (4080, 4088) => 9.221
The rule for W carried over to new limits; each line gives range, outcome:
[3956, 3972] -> 10.01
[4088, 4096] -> 9.213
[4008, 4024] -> 9.555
